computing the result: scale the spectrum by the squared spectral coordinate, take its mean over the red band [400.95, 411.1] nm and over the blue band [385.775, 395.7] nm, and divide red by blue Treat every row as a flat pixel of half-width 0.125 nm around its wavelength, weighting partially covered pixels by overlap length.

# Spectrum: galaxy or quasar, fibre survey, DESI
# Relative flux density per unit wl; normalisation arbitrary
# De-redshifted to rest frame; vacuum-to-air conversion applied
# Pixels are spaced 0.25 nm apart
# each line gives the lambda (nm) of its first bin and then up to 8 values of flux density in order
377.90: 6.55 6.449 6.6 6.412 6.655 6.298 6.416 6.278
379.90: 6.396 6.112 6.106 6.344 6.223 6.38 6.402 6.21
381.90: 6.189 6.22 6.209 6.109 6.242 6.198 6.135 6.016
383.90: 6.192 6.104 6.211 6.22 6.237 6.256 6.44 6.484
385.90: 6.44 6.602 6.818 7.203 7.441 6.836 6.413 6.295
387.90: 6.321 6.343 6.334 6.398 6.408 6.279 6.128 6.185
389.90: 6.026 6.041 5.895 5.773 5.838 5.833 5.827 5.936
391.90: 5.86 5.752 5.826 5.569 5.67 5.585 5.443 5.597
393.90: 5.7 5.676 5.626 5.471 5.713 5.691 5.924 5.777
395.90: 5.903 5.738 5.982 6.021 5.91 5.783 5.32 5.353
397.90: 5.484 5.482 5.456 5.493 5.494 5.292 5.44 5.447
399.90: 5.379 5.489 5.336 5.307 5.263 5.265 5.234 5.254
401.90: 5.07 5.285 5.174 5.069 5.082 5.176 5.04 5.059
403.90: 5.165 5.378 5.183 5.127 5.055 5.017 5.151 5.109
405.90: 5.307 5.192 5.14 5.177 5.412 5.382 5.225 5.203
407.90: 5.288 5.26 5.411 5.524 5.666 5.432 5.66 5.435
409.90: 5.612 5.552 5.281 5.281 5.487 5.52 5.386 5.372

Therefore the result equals 0.9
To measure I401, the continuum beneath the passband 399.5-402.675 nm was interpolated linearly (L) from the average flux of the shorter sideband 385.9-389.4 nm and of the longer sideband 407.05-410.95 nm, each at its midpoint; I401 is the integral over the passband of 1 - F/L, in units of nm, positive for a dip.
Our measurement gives 0.31 nm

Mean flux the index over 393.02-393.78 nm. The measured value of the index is 5.54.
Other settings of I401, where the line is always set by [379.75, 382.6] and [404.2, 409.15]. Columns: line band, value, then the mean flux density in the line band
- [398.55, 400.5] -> 0.041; 5.42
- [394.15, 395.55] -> 0.008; 5.69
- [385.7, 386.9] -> -0.152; 6.82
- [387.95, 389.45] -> -0.092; 6.32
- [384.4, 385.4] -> -0.025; 6.26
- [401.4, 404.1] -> 0.132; 5.15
